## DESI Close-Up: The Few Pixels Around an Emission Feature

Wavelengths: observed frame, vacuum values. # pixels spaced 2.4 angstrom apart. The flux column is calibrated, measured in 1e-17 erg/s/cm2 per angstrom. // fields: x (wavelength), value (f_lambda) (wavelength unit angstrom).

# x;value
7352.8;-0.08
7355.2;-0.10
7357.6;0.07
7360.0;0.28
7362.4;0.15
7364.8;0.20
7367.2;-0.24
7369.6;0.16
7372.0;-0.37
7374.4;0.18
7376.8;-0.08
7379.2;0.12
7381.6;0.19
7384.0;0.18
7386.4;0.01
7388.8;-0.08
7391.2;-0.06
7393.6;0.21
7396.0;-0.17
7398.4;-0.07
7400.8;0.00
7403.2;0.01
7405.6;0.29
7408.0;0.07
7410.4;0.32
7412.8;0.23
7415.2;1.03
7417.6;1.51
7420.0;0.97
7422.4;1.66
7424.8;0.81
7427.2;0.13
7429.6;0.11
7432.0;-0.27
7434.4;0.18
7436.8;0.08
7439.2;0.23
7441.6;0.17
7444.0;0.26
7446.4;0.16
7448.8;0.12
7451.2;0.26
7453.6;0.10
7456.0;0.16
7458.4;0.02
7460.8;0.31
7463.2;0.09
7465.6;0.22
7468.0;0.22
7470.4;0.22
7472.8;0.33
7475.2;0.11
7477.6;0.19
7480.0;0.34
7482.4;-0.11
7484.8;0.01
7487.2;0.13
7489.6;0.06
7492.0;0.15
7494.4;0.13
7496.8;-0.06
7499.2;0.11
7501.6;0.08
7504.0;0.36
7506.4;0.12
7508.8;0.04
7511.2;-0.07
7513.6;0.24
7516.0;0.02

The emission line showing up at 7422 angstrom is [O II] 3727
